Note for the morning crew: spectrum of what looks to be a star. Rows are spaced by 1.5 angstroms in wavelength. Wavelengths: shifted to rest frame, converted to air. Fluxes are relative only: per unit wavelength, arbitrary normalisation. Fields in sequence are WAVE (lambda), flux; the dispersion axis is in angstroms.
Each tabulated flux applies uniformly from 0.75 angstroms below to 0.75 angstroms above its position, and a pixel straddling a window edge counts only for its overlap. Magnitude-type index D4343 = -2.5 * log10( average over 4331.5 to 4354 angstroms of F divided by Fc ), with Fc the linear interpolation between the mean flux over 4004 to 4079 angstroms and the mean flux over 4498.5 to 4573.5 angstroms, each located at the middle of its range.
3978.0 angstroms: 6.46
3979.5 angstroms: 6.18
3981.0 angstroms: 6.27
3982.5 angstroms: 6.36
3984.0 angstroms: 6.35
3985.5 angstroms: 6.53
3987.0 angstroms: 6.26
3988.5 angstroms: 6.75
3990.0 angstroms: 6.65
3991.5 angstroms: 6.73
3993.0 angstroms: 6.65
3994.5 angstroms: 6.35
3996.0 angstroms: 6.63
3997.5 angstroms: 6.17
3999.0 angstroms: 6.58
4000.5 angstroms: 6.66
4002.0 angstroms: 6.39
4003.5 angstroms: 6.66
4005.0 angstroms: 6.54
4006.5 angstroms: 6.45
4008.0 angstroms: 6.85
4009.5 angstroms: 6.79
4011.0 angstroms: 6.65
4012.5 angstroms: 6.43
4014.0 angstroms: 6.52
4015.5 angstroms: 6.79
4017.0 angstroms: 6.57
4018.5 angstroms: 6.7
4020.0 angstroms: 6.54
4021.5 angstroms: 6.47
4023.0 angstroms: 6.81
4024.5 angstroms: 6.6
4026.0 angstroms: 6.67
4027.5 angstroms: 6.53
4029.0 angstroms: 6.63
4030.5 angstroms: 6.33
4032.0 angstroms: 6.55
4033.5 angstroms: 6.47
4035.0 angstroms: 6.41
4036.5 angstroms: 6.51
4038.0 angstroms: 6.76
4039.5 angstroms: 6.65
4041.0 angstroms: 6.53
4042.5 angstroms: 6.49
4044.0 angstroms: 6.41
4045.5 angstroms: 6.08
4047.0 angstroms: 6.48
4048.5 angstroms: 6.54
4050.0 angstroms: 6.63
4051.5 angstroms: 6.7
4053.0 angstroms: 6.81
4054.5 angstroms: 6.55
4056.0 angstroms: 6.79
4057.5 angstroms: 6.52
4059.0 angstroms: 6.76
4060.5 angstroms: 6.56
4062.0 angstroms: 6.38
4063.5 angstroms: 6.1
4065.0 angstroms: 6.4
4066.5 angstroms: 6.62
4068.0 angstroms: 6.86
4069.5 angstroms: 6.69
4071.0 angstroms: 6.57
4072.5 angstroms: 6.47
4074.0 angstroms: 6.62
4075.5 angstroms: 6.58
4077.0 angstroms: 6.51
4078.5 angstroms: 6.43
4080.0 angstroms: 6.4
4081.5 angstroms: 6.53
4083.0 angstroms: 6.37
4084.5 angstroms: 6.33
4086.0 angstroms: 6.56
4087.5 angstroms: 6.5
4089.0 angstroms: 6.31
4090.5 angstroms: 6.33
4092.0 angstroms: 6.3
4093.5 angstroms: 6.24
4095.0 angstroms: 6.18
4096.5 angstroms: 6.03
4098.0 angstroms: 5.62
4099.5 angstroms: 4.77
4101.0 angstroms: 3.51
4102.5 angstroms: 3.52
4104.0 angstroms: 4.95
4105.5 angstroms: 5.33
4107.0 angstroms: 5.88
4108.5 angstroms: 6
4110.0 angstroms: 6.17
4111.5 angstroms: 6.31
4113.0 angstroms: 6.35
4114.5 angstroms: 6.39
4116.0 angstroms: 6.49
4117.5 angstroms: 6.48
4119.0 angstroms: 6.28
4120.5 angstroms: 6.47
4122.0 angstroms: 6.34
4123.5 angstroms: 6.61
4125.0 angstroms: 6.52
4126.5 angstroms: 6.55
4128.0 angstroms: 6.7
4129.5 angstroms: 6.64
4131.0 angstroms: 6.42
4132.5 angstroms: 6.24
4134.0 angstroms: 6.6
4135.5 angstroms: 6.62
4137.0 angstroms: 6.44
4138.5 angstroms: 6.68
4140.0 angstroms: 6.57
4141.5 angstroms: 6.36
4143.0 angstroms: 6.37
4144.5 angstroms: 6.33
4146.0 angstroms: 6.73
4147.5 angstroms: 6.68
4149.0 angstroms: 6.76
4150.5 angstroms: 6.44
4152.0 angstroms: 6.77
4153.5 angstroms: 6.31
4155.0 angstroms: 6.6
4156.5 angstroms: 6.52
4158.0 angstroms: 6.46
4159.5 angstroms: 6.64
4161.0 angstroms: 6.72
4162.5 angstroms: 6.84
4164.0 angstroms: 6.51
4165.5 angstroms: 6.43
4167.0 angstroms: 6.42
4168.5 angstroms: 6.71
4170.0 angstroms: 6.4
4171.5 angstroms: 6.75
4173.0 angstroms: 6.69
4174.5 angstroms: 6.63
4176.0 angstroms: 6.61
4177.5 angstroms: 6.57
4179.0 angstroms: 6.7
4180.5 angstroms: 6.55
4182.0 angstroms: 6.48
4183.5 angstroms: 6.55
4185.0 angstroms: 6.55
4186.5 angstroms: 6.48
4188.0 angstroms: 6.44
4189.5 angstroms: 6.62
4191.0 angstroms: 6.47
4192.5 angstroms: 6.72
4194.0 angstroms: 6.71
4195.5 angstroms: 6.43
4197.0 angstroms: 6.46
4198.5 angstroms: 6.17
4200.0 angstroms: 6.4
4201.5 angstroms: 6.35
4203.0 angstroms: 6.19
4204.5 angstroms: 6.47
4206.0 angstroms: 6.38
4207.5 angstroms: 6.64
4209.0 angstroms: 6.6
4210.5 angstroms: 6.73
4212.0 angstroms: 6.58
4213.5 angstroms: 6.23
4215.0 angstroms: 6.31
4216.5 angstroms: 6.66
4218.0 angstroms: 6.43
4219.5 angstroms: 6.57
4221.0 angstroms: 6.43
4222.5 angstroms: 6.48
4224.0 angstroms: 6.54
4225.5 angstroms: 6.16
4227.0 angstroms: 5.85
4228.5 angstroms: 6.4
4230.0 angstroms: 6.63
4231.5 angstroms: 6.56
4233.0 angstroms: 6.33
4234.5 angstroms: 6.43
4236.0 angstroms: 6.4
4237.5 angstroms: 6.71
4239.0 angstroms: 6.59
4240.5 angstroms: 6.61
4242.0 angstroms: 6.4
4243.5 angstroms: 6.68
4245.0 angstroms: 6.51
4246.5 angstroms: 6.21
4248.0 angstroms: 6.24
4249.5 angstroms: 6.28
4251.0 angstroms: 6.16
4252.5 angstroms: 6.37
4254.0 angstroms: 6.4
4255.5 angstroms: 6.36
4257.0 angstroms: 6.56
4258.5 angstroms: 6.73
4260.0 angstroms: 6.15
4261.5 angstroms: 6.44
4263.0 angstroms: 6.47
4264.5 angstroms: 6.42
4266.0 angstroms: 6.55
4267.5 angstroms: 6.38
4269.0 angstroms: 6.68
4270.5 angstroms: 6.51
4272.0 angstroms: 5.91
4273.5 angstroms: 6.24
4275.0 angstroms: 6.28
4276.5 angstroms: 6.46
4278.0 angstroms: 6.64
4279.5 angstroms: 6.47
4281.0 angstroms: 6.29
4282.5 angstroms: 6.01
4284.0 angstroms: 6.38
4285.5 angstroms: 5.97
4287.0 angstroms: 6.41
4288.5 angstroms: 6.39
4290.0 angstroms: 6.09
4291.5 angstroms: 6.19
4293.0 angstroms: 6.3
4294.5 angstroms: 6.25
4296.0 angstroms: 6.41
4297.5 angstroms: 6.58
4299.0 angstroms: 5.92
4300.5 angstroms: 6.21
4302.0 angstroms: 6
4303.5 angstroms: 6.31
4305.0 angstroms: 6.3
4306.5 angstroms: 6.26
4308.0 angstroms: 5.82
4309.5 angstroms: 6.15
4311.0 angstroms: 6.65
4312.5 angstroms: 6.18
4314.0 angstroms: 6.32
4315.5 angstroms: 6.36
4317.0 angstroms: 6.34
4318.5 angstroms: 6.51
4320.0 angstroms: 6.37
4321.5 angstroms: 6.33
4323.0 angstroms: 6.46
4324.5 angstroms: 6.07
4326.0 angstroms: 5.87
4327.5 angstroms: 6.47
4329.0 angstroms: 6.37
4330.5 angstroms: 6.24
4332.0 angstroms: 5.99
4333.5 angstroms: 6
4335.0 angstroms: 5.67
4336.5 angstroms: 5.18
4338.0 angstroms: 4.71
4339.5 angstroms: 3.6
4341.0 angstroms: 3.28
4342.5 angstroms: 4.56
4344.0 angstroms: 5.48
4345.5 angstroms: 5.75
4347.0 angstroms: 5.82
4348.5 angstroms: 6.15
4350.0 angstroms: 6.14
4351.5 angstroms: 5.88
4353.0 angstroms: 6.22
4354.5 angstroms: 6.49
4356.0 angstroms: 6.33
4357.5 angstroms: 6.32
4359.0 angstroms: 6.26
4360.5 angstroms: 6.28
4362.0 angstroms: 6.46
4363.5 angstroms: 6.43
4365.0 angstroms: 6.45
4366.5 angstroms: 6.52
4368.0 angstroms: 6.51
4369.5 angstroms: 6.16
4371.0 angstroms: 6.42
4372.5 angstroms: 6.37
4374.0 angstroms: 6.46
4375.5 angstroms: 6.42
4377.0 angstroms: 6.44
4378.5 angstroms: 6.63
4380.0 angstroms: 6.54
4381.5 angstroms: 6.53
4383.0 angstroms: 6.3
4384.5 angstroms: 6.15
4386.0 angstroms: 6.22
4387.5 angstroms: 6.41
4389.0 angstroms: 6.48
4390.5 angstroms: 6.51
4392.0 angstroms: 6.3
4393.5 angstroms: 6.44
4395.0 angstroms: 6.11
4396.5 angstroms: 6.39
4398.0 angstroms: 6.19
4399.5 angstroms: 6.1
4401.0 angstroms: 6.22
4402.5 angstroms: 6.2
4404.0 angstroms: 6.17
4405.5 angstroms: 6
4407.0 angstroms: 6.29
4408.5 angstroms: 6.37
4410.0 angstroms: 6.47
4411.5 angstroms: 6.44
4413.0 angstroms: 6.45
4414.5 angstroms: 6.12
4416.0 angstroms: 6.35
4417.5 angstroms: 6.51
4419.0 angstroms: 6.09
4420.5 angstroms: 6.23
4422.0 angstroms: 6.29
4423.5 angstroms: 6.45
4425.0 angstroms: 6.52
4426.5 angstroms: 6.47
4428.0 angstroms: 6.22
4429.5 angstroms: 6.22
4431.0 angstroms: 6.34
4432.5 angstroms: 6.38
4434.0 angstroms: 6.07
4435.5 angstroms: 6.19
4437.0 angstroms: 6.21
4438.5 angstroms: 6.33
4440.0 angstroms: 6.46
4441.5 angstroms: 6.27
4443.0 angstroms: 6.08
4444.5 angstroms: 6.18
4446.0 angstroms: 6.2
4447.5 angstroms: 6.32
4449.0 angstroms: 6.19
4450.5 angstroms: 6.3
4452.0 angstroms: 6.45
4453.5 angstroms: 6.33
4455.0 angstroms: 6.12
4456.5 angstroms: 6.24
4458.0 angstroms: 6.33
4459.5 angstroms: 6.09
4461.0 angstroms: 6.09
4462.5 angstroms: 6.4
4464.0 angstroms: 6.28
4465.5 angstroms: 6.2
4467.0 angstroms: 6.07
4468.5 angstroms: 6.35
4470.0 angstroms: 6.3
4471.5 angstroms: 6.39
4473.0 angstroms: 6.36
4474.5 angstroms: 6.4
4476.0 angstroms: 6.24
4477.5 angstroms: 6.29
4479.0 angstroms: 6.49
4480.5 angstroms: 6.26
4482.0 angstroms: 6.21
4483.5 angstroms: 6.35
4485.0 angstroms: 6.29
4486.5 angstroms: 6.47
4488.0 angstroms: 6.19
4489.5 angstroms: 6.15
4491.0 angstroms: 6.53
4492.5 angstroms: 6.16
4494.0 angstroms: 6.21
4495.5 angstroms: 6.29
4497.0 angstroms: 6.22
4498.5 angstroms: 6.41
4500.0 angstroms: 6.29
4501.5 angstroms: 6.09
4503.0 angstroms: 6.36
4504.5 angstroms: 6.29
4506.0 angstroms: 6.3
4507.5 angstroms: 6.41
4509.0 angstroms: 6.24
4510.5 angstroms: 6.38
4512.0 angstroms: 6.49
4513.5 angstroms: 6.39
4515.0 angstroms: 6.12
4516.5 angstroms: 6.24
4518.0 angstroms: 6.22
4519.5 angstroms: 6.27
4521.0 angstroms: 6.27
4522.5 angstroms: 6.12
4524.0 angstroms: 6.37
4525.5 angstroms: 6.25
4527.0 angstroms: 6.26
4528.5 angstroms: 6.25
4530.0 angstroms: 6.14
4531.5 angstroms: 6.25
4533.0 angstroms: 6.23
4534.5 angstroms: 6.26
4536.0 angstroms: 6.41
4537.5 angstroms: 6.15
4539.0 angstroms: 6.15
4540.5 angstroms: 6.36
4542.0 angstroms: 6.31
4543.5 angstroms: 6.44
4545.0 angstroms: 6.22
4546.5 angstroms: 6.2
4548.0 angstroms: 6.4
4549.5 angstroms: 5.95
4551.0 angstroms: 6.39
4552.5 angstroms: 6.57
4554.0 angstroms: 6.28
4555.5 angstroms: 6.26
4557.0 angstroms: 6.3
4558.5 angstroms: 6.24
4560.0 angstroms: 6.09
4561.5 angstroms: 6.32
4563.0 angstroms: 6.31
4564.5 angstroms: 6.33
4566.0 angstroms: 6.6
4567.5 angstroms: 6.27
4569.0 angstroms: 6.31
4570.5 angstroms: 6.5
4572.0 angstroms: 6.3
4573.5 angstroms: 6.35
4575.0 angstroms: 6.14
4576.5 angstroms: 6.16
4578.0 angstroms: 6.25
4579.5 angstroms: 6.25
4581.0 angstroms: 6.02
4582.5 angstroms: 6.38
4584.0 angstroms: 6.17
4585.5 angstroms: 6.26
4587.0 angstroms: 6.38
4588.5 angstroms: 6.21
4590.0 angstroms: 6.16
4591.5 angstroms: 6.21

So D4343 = 0.19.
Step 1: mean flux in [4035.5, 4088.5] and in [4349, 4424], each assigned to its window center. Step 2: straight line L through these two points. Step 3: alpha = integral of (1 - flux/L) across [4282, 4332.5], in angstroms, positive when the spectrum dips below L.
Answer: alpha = 1.0 angstroms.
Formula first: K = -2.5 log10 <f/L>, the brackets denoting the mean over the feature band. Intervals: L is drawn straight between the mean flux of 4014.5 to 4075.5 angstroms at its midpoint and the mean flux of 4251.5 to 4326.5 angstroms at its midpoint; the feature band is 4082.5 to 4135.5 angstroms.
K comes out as 0.07 mag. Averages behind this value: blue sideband 6.56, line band 6.07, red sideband 6.32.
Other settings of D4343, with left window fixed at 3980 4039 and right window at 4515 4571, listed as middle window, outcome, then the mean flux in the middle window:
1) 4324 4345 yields 0.18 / 5.39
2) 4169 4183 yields -0.02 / 6.6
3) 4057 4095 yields 0.01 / 6.47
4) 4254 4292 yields 0.01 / 6.36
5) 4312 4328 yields 0.02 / 6.3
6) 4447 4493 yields 0.01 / 6.29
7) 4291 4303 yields 0.03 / 6.23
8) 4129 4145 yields 0.00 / 6.48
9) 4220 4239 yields 0.00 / 6.42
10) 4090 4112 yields 0.18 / 5.53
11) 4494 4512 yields 0.00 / 6.3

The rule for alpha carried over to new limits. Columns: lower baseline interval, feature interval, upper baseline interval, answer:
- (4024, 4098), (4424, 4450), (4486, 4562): 0.2 angstroms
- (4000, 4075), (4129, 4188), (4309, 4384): -1.7 angstroms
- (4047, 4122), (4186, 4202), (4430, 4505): -0.6 angstroms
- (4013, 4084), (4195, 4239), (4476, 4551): 0.1 angstroms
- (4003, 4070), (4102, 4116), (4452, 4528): 1.7 angstroms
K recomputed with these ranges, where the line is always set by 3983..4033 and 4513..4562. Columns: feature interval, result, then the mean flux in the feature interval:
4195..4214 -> 0.00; 6.44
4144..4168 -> -0.02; 6.58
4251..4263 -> 0.00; 6.42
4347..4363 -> 0.02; 6.24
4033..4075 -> 0.00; 6.55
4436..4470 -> 0.01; 6.25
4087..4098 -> 0.05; 6.22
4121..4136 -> 0.00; 6.52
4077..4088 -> 0.01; 6.45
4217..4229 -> 0.01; 6.36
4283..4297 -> 0.02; 6.27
